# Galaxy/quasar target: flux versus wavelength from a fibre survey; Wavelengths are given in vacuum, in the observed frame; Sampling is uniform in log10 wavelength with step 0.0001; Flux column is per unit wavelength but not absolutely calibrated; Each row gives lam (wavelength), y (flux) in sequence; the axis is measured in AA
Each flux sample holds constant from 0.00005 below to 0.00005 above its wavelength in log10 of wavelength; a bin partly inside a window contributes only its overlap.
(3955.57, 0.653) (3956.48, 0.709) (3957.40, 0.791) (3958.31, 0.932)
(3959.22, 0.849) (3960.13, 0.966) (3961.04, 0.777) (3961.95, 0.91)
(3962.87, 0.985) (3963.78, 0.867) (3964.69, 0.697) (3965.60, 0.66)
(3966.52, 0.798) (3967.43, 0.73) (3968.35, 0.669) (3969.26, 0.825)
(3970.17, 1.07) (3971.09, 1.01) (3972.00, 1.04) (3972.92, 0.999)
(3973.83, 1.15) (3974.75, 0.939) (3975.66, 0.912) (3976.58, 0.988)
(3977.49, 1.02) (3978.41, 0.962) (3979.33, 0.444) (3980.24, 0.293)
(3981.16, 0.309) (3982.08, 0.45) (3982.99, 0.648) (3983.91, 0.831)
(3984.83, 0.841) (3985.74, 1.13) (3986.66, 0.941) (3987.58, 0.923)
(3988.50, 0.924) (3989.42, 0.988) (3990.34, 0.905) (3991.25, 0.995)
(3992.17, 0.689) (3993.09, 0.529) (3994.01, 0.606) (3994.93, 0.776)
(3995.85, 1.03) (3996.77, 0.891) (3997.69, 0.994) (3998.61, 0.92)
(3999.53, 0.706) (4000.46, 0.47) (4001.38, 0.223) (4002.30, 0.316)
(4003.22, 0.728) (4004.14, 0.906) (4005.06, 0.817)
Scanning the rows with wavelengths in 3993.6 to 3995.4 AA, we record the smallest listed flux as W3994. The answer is 0.606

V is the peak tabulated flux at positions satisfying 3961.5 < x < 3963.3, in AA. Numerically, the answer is 0.985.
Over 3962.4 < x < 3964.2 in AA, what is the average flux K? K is 0.925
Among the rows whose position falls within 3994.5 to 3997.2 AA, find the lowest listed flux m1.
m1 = 0.776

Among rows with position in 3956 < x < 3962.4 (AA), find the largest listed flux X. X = 0.966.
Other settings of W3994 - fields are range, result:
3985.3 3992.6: 0.689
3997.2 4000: 0.706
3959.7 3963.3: 0.777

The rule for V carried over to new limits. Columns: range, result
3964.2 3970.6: 1.07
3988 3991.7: 0.995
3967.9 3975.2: 1.15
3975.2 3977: 0.988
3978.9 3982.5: 0.45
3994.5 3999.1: 1.03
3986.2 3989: 0.941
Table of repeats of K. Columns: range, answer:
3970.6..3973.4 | 1.02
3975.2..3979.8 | 0.864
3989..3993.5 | 0.824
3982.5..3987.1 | 0.876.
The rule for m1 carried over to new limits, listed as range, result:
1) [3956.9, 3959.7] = 0.791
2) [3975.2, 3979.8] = 0.444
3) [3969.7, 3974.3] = 0.999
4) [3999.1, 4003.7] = 0.223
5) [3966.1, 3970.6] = 0.669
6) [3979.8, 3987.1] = 0.293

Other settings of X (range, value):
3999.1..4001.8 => 0.706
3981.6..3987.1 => 1.13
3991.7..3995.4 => 0.776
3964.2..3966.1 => 0.697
